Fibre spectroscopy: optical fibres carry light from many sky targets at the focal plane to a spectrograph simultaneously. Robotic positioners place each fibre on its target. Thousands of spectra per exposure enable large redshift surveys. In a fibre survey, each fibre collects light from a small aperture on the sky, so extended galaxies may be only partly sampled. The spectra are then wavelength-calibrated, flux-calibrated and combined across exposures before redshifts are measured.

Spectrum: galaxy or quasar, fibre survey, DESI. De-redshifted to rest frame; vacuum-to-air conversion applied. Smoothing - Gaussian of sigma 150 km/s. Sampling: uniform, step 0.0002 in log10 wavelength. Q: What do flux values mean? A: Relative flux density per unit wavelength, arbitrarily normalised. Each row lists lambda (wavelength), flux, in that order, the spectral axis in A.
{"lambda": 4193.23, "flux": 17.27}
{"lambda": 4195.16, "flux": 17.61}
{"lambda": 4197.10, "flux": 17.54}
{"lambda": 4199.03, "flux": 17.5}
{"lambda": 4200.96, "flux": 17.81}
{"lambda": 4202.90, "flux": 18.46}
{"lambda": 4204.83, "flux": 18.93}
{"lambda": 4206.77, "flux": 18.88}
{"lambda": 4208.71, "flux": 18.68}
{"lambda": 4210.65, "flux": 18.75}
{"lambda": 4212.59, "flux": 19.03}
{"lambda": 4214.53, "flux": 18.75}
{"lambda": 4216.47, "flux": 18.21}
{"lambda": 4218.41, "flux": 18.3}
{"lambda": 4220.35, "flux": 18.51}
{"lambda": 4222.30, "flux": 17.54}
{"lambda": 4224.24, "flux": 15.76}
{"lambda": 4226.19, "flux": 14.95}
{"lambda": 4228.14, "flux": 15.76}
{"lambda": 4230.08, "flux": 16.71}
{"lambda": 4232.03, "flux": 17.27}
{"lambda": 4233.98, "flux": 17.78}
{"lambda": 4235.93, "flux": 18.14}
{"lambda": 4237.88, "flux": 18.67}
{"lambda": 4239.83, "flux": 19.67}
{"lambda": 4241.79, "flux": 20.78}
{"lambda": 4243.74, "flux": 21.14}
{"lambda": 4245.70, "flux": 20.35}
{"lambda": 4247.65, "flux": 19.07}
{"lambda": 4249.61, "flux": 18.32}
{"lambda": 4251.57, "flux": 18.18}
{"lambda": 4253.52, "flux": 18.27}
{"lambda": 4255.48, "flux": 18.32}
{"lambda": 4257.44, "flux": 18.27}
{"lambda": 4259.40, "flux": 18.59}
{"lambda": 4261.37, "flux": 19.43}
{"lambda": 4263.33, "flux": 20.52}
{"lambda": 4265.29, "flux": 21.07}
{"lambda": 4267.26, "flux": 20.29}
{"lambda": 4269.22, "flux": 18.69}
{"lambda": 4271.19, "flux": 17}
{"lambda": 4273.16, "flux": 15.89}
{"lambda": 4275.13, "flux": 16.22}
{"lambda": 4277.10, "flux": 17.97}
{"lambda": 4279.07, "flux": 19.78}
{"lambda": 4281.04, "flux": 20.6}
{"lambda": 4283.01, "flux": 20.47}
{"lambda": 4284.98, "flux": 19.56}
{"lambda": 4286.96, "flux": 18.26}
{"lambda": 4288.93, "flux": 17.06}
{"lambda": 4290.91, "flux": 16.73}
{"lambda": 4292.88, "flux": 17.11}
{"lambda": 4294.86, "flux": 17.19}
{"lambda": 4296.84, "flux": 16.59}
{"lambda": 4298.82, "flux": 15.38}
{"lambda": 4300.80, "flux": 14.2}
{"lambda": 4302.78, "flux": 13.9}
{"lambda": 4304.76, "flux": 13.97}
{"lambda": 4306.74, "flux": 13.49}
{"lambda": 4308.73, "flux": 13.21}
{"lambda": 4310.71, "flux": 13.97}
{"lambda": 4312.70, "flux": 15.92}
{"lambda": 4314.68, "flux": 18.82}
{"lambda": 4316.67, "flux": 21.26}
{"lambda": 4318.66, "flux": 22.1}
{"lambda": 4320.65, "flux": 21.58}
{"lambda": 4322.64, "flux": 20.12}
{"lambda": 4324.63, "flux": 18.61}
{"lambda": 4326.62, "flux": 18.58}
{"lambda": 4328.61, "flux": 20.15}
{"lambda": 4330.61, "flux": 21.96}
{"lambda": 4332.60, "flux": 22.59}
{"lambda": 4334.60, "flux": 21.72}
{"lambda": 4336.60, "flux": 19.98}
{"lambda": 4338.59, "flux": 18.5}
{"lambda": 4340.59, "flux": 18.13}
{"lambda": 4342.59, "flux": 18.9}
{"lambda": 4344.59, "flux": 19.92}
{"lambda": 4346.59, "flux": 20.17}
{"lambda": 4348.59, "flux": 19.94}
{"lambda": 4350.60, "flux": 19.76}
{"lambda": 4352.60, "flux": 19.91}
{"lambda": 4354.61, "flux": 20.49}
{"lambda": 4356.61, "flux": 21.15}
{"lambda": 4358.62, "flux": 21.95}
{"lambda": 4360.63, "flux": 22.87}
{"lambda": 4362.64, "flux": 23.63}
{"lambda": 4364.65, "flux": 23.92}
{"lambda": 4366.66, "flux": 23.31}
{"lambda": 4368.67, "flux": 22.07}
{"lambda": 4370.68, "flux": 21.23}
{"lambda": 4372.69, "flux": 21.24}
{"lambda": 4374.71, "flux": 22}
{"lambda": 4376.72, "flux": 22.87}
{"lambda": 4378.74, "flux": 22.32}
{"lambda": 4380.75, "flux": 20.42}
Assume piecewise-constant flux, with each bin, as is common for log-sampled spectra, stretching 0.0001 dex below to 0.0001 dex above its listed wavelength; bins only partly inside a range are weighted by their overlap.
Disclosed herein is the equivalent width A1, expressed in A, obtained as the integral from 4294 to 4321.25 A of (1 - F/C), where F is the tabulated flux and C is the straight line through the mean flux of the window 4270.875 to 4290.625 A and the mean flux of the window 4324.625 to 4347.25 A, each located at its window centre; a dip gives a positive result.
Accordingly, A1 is 3.8 A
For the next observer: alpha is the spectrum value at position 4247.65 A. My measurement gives 19.07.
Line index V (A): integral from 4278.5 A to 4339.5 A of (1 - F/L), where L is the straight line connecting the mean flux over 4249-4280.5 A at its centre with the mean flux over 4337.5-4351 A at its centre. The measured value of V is 2.68 A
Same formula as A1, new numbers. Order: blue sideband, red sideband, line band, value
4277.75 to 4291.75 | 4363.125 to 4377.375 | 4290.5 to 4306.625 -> 3.31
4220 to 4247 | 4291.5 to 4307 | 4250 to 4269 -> -2.44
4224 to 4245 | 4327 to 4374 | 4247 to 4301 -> 2.14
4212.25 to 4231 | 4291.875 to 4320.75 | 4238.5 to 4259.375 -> -2.67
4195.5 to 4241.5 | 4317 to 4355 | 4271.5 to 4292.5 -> 1.06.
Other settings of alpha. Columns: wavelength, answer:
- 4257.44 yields 18.27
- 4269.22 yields 18.69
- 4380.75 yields 20.42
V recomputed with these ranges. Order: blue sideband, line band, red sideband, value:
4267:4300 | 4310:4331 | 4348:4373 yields 0.37 A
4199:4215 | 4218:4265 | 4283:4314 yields -2.21 A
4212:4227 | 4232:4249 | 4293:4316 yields -2.24 A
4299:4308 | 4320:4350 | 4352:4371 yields -2.81 A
